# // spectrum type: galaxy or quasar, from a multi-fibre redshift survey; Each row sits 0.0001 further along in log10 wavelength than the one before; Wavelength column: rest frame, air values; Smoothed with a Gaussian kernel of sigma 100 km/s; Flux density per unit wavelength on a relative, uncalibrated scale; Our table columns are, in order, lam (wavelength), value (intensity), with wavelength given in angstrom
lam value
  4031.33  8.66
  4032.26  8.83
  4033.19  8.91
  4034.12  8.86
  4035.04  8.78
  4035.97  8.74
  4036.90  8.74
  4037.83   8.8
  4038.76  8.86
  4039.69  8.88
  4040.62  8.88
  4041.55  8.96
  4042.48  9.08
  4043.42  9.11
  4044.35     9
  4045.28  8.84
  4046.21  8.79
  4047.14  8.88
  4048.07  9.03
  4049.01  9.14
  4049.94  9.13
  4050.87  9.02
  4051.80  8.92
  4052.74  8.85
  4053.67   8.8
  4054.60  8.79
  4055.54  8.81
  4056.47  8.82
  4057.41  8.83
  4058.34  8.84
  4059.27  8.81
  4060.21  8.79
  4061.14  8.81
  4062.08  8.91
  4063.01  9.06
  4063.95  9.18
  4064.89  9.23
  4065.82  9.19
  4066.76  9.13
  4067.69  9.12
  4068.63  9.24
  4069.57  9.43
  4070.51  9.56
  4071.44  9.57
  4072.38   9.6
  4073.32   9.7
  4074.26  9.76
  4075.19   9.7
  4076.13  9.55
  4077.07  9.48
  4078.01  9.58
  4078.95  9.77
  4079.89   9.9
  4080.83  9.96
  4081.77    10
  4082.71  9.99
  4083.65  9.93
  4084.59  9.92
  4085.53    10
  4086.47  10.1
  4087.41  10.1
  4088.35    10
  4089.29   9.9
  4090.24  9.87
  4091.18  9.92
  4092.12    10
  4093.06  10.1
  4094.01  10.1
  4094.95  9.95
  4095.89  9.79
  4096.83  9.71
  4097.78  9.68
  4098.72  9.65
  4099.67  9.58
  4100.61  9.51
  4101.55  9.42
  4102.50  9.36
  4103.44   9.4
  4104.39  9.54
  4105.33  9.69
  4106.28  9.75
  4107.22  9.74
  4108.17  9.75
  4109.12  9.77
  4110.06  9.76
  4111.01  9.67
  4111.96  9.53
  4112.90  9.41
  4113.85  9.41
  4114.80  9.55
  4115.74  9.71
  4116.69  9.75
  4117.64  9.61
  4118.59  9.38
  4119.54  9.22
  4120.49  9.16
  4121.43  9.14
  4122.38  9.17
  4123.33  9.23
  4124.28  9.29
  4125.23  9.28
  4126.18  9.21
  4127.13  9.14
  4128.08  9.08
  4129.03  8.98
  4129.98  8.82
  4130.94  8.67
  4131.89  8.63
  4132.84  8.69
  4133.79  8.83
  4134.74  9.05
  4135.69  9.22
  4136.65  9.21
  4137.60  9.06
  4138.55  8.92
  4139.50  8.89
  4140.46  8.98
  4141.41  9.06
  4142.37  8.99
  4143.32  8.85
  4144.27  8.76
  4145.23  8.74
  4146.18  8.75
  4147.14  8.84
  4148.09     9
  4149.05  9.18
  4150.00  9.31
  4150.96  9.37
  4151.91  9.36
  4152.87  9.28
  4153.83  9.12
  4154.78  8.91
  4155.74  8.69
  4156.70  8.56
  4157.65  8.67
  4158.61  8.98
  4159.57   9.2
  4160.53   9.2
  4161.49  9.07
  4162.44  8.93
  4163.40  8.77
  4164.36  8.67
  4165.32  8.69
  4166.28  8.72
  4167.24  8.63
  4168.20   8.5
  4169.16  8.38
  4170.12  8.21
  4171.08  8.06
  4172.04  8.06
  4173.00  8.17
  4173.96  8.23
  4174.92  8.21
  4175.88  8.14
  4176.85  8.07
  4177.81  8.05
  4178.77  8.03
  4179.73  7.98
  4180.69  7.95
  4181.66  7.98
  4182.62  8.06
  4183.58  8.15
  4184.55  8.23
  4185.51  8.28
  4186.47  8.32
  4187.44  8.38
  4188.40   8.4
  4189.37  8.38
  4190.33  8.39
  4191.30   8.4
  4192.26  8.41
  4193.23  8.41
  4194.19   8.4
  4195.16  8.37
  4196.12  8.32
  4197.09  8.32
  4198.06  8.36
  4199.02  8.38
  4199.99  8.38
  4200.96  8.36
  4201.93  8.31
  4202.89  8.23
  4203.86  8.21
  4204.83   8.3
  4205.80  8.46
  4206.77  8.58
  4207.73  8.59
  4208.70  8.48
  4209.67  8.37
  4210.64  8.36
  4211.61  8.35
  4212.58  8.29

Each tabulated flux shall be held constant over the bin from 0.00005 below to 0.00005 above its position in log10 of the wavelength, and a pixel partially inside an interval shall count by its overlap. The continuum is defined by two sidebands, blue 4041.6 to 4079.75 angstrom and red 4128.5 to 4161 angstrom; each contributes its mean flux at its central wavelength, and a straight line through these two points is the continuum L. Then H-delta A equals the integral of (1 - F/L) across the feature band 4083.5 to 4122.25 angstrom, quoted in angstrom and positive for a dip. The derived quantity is -2.7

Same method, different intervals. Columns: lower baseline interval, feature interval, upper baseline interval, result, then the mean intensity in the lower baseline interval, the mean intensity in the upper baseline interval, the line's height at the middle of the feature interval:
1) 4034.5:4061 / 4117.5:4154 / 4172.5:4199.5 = -2.5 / 8.89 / 8.24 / 8.48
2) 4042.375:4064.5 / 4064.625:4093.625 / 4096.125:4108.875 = -1.4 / 8.92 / 9.6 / 9.28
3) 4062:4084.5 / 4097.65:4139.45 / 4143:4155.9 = -0.4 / 9.54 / 9.02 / 9.23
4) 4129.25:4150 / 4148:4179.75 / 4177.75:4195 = -0.3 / 8.92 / 8.24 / 8.57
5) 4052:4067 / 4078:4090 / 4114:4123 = -1.1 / 8.92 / 9.41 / 9.12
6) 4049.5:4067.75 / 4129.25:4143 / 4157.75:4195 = -0.5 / 8.95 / 8.4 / 8.59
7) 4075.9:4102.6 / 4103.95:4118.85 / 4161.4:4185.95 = -0.3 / 9.83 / 8.31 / 9.43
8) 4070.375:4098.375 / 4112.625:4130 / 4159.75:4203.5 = 0.0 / 9.84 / 8.36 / 9.28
